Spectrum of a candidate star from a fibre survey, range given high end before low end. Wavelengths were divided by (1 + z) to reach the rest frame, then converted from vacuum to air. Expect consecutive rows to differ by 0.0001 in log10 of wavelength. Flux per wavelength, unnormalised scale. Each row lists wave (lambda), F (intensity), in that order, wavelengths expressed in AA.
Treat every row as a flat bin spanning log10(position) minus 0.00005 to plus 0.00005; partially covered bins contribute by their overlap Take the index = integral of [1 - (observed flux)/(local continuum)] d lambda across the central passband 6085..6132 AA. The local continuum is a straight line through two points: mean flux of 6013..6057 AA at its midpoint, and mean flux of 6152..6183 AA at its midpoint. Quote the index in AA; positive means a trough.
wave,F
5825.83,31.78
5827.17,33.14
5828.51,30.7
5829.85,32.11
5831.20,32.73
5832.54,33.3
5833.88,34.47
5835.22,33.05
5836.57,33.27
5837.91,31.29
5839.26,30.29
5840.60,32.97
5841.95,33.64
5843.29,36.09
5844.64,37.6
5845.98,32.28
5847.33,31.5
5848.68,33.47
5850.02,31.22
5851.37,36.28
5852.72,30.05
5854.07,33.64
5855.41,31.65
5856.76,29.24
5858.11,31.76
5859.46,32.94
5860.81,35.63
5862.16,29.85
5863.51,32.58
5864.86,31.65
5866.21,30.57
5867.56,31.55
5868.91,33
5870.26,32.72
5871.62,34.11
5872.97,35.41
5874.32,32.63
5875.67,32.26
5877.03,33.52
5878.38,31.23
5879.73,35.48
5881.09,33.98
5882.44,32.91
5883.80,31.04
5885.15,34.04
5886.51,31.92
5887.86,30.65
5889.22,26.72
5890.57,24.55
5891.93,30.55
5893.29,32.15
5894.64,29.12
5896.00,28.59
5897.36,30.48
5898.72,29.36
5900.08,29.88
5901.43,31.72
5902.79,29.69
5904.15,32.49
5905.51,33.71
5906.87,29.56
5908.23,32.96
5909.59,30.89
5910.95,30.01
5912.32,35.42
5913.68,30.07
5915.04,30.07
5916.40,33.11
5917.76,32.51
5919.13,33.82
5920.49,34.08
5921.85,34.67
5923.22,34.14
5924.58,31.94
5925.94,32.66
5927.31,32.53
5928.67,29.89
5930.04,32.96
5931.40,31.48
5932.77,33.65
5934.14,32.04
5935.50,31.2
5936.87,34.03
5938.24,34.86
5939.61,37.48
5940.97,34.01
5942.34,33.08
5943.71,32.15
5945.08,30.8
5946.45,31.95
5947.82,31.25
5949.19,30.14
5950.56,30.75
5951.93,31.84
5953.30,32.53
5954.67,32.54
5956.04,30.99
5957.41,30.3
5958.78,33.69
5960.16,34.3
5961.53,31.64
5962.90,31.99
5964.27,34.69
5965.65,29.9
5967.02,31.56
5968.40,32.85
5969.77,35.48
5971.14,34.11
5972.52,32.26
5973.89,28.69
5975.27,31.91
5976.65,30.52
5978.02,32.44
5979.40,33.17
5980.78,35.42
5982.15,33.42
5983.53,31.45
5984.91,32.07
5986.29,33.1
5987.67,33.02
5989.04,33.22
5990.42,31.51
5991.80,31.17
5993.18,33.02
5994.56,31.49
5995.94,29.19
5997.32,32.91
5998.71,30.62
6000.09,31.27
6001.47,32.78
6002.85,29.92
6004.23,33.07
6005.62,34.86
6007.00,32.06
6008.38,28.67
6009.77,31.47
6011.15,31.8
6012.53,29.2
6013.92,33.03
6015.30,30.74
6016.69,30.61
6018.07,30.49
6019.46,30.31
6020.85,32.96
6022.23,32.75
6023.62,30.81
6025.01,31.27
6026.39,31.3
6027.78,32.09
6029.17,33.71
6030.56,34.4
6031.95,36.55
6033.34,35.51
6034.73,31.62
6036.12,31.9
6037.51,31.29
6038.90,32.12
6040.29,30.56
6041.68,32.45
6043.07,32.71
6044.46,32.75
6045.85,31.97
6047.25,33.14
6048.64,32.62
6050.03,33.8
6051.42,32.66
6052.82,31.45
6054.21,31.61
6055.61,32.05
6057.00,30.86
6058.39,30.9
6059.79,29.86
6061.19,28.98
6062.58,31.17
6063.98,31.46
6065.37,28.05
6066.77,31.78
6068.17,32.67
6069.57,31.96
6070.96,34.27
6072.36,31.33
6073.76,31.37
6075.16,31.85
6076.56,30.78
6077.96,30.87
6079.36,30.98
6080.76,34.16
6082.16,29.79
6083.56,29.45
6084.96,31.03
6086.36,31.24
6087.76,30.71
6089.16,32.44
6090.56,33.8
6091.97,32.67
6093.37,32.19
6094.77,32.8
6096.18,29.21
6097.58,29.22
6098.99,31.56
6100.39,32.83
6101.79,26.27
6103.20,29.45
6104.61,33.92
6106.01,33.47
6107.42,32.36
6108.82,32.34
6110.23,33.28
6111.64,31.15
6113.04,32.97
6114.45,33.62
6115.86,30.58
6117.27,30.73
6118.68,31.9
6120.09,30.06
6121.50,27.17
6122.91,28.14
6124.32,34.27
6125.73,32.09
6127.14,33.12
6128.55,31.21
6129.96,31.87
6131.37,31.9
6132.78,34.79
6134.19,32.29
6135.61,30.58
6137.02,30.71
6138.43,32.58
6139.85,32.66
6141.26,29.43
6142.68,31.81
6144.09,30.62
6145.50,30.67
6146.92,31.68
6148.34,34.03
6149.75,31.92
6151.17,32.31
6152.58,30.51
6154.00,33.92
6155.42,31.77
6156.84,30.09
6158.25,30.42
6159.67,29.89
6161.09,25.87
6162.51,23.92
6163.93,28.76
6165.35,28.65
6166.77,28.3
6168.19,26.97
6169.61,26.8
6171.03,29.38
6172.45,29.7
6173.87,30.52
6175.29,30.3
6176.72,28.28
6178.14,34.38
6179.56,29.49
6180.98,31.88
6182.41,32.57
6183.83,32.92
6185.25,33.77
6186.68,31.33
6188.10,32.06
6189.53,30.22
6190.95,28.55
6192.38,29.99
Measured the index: -1.1 AA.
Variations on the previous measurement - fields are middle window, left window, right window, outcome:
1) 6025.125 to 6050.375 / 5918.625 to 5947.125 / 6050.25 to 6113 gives -0.7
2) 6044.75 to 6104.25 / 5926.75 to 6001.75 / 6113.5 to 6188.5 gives 0.1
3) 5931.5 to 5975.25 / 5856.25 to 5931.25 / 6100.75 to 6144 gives -0.9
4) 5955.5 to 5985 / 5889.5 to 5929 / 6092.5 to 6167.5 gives -1.1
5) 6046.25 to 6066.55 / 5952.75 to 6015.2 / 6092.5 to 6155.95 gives 0.3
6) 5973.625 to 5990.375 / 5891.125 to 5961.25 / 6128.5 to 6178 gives -0.4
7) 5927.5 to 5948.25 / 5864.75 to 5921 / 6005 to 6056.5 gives -0.6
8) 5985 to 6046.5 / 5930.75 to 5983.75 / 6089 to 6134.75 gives 0.3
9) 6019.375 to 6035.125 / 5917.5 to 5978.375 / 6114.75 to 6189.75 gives -0.5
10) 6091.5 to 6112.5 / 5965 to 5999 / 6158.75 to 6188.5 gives -0.6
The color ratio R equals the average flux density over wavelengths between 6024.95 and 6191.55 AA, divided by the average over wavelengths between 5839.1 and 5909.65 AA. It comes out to 0.98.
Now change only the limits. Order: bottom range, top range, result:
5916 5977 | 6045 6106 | 0.97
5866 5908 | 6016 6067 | 1.01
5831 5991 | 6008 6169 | 0.97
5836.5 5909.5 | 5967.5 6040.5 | 1.00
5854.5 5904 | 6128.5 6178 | 0.97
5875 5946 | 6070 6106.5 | 0.98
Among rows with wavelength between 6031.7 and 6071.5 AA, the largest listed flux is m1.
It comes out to 36.55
